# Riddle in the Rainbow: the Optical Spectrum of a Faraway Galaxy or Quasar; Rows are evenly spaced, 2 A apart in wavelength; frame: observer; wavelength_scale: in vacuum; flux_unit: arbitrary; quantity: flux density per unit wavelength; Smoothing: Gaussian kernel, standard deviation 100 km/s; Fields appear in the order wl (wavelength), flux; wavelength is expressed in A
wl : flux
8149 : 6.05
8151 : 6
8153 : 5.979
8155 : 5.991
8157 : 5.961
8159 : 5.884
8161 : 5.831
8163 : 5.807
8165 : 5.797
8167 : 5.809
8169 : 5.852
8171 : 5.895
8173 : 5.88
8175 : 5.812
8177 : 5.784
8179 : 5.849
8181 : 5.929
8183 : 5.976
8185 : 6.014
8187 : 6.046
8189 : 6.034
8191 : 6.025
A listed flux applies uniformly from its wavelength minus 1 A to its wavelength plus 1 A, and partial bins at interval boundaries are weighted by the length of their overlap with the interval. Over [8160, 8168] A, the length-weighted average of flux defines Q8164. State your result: 5.81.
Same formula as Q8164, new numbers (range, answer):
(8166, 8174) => 5.86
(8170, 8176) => 5.86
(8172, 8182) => 5.85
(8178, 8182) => 5.89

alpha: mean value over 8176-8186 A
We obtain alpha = 5.91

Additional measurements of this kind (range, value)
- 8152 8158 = 5.98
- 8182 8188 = 6.01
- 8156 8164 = 5.87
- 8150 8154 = 5.99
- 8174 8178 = 5.8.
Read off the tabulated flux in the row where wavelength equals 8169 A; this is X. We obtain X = 5.852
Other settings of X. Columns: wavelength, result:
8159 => 5.884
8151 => 6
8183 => 5.976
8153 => 5.979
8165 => 5.797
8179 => 5.849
